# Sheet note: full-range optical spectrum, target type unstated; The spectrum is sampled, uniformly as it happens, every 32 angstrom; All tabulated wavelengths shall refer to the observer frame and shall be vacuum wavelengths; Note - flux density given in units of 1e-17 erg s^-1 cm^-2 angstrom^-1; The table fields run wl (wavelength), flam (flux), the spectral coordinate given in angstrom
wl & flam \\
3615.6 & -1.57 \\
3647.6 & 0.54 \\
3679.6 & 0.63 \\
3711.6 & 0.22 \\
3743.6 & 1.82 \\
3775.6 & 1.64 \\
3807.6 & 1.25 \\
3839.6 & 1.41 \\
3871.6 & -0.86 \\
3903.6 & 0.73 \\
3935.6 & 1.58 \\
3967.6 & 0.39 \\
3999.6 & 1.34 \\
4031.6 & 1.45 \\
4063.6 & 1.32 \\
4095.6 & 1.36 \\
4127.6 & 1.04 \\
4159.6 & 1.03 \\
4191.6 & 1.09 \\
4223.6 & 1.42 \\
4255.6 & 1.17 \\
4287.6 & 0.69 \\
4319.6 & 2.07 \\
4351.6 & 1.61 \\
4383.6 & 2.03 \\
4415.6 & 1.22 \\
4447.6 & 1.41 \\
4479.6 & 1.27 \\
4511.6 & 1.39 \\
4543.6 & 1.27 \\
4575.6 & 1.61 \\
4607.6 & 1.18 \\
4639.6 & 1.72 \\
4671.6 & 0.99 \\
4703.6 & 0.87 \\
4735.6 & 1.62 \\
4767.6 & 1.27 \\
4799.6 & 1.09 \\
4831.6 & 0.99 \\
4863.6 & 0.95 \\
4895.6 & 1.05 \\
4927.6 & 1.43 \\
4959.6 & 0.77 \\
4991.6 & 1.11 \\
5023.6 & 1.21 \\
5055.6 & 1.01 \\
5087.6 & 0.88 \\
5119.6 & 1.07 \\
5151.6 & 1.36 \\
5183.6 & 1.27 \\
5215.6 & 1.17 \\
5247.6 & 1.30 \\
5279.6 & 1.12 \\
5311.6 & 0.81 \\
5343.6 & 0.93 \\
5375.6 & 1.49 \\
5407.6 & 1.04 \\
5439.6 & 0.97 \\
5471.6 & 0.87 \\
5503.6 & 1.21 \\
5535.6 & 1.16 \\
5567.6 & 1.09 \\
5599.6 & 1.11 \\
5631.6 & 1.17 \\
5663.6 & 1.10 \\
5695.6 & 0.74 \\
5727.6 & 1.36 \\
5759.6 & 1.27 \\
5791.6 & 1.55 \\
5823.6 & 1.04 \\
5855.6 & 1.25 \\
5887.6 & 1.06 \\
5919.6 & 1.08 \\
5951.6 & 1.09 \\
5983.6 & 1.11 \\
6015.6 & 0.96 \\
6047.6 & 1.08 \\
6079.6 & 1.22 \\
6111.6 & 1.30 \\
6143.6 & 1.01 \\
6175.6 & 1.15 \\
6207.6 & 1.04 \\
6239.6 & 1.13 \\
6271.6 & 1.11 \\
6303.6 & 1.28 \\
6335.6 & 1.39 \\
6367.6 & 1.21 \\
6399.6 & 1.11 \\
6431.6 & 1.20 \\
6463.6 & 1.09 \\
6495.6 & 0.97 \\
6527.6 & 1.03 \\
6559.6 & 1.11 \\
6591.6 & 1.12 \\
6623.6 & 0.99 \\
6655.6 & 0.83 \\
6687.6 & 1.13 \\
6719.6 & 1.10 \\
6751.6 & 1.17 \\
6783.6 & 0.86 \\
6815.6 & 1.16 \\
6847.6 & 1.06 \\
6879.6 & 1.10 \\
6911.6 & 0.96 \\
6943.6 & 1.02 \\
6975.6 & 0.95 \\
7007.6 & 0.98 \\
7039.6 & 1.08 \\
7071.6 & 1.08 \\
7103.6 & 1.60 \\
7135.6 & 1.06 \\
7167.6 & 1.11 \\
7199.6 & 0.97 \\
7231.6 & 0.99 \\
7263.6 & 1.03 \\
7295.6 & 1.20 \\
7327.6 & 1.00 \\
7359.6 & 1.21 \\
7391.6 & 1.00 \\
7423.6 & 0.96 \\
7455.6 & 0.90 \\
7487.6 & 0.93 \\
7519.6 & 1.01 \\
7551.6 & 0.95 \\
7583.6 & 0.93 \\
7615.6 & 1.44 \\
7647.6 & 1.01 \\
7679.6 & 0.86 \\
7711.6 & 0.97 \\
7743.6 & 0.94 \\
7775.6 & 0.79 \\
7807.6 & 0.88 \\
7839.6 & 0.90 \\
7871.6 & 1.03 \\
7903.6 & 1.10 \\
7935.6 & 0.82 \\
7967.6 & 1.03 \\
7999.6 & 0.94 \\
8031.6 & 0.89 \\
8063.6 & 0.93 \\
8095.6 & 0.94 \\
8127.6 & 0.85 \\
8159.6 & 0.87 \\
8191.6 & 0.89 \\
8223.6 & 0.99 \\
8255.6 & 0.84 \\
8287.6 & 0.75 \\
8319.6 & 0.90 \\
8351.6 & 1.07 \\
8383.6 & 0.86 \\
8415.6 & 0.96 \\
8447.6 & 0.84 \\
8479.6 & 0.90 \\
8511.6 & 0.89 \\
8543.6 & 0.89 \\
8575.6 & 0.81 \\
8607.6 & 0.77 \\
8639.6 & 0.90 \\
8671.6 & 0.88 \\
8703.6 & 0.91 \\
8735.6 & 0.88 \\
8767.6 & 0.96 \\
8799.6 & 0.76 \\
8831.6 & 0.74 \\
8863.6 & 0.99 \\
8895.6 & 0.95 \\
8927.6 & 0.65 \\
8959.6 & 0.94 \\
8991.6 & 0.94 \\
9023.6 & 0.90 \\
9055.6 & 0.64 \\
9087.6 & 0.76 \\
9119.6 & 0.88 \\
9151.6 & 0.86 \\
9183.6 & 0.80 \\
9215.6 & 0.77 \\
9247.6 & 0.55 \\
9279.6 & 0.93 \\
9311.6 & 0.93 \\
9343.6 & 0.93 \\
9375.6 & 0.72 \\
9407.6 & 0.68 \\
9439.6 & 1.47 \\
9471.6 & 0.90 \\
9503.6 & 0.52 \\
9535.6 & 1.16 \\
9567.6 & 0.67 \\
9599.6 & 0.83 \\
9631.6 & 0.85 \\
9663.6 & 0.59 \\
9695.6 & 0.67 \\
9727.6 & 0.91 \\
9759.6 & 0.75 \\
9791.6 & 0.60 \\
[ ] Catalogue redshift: 0.08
